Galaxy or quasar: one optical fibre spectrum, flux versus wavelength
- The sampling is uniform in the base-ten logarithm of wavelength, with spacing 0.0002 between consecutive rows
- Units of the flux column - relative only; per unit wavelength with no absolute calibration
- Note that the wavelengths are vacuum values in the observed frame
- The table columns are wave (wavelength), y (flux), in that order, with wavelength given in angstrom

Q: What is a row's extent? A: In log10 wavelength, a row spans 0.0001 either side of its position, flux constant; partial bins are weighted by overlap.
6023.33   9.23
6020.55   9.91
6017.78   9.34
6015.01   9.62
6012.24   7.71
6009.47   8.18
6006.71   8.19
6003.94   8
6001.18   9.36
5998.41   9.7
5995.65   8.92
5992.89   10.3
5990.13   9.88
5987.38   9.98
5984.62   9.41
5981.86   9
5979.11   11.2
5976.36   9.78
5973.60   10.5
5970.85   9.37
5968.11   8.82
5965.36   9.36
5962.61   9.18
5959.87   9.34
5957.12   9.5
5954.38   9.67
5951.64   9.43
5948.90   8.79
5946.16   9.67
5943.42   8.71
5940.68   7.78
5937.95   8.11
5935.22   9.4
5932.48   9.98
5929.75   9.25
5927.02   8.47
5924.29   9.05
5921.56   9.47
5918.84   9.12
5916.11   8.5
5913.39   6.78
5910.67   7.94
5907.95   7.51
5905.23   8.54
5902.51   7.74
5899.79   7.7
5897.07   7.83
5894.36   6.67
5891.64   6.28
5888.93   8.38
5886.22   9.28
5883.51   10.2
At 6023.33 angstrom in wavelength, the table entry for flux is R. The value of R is 9.23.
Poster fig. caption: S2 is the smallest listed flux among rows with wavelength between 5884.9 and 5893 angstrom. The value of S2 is 6.28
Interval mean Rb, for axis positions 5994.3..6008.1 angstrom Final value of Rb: 8.83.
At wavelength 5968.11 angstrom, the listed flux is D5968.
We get 8.82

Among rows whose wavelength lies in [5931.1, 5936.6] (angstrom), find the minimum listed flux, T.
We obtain 9.4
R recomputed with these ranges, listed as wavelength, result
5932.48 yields 9.98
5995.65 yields 8.92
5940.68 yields 7.78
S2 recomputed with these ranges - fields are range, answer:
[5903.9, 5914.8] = 6.78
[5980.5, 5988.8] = 9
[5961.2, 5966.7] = 9.18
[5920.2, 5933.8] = 8.47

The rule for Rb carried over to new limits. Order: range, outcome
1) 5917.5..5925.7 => 9.21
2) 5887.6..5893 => 7.32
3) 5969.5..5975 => 9.92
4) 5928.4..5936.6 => 9.54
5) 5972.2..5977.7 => 10.1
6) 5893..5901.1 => 7.4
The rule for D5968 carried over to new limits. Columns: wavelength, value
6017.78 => 9.34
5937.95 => 8.11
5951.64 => 9.43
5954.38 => 9.67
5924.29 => 9.05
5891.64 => 6.28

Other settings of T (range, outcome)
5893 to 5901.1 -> 6.67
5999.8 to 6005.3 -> 8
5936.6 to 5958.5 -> 7.78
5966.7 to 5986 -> 8.82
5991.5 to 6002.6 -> 8.92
